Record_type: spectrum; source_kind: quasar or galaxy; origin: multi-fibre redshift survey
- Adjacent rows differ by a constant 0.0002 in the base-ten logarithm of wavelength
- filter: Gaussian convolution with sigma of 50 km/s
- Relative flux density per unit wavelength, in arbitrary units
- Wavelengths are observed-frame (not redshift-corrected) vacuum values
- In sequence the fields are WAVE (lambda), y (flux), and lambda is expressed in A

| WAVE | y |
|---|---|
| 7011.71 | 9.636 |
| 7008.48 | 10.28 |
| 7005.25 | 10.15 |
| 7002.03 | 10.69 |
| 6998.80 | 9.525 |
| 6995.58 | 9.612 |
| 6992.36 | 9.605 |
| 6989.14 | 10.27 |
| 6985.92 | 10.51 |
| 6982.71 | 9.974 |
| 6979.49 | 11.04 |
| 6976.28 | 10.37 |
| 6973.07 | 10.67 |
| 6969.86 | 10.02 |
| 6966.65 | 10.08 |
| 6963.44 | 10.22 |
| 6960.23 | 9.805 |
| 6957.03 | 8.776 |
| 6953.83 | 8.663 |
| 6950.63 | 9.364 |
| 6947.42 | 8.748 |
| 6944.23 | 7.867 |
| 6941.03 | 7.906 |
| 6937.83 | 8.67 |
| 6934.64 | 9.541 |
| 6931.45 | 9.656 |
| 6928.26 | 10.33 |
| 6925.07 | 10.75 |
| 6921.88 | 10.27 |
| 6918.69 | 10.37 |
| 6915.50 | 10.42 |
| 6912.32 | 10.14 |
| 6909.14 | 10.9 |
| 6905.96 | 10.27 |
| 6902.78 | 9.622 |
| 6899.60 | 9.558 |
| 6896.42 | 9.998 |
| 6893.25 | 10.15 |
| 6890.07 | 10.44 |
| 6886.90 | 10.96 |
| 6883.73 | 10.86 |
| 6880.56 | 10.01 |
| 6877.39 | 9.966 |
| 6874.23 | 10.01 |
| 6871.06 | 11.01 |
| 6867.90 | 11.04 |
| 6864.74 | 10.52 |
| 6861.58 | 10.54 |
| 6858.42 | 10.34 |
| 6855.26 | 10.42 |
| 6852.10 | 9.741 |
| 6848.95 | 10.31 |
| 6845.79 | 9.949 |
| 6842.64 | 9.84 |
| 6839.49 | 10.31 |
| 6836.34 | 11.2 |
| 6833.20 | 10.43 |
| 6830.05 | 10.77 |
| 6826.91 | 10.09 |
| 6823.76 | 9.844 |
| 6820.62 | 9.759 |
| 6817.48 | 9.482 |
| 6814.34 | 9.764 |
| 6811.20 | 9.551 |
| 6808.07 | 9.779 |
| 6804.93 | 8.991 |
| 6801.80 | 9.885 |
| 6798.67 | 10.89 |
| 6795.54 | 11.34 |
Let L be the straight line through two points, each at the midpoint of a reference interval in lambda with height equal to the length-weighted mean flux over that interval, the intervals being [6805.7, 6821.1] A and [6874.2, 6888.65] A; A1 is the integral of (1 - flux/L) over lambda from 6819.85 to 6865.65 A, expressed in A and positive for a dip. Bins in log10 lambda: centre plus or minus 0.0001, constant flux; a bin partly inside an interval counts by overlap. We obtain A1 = -1.5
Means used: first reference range 9.62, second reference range 10.4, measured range 10.3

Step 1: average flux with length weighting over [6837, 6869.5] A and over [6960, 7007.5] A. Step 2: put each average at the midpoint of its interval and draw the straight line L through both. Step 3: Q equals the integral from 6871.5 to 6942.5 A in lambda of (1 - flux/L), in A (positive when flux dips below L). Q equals 1.5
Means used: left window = 10.3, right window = 10.2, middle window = 10.1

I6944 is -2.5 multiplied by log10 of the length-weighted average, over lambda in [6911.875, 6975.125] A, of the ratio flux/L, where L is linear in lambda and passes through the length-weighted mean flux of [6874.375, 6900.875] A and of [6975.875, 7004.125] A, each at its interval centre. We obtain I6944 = 0.07 mag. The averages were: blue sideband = 10.2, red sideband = 10.2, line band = 9.61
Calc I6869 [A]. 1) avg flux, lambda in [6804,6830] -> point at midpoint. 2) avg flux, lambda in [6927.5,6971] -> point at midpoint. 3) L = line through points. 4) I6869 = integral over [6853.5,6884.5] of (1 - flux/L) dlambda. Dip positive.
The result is -3.0 A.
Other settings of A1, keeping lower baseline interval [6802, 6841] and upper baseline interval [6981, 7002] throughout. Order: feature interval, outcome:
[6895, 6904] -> 0.2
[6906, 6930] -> -1.1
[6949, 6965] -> 1.0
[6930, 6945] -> 1.8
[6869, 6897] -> -1.2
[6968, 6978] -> -0.4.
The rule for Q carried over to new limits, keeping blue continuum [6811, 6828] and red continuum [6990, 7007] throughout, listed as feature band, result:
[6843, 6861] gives -0.68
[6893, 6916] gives -0.66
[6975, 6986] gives -0.62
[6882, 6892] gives -0.92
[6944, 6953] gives 1.00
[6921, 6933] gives -0.48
